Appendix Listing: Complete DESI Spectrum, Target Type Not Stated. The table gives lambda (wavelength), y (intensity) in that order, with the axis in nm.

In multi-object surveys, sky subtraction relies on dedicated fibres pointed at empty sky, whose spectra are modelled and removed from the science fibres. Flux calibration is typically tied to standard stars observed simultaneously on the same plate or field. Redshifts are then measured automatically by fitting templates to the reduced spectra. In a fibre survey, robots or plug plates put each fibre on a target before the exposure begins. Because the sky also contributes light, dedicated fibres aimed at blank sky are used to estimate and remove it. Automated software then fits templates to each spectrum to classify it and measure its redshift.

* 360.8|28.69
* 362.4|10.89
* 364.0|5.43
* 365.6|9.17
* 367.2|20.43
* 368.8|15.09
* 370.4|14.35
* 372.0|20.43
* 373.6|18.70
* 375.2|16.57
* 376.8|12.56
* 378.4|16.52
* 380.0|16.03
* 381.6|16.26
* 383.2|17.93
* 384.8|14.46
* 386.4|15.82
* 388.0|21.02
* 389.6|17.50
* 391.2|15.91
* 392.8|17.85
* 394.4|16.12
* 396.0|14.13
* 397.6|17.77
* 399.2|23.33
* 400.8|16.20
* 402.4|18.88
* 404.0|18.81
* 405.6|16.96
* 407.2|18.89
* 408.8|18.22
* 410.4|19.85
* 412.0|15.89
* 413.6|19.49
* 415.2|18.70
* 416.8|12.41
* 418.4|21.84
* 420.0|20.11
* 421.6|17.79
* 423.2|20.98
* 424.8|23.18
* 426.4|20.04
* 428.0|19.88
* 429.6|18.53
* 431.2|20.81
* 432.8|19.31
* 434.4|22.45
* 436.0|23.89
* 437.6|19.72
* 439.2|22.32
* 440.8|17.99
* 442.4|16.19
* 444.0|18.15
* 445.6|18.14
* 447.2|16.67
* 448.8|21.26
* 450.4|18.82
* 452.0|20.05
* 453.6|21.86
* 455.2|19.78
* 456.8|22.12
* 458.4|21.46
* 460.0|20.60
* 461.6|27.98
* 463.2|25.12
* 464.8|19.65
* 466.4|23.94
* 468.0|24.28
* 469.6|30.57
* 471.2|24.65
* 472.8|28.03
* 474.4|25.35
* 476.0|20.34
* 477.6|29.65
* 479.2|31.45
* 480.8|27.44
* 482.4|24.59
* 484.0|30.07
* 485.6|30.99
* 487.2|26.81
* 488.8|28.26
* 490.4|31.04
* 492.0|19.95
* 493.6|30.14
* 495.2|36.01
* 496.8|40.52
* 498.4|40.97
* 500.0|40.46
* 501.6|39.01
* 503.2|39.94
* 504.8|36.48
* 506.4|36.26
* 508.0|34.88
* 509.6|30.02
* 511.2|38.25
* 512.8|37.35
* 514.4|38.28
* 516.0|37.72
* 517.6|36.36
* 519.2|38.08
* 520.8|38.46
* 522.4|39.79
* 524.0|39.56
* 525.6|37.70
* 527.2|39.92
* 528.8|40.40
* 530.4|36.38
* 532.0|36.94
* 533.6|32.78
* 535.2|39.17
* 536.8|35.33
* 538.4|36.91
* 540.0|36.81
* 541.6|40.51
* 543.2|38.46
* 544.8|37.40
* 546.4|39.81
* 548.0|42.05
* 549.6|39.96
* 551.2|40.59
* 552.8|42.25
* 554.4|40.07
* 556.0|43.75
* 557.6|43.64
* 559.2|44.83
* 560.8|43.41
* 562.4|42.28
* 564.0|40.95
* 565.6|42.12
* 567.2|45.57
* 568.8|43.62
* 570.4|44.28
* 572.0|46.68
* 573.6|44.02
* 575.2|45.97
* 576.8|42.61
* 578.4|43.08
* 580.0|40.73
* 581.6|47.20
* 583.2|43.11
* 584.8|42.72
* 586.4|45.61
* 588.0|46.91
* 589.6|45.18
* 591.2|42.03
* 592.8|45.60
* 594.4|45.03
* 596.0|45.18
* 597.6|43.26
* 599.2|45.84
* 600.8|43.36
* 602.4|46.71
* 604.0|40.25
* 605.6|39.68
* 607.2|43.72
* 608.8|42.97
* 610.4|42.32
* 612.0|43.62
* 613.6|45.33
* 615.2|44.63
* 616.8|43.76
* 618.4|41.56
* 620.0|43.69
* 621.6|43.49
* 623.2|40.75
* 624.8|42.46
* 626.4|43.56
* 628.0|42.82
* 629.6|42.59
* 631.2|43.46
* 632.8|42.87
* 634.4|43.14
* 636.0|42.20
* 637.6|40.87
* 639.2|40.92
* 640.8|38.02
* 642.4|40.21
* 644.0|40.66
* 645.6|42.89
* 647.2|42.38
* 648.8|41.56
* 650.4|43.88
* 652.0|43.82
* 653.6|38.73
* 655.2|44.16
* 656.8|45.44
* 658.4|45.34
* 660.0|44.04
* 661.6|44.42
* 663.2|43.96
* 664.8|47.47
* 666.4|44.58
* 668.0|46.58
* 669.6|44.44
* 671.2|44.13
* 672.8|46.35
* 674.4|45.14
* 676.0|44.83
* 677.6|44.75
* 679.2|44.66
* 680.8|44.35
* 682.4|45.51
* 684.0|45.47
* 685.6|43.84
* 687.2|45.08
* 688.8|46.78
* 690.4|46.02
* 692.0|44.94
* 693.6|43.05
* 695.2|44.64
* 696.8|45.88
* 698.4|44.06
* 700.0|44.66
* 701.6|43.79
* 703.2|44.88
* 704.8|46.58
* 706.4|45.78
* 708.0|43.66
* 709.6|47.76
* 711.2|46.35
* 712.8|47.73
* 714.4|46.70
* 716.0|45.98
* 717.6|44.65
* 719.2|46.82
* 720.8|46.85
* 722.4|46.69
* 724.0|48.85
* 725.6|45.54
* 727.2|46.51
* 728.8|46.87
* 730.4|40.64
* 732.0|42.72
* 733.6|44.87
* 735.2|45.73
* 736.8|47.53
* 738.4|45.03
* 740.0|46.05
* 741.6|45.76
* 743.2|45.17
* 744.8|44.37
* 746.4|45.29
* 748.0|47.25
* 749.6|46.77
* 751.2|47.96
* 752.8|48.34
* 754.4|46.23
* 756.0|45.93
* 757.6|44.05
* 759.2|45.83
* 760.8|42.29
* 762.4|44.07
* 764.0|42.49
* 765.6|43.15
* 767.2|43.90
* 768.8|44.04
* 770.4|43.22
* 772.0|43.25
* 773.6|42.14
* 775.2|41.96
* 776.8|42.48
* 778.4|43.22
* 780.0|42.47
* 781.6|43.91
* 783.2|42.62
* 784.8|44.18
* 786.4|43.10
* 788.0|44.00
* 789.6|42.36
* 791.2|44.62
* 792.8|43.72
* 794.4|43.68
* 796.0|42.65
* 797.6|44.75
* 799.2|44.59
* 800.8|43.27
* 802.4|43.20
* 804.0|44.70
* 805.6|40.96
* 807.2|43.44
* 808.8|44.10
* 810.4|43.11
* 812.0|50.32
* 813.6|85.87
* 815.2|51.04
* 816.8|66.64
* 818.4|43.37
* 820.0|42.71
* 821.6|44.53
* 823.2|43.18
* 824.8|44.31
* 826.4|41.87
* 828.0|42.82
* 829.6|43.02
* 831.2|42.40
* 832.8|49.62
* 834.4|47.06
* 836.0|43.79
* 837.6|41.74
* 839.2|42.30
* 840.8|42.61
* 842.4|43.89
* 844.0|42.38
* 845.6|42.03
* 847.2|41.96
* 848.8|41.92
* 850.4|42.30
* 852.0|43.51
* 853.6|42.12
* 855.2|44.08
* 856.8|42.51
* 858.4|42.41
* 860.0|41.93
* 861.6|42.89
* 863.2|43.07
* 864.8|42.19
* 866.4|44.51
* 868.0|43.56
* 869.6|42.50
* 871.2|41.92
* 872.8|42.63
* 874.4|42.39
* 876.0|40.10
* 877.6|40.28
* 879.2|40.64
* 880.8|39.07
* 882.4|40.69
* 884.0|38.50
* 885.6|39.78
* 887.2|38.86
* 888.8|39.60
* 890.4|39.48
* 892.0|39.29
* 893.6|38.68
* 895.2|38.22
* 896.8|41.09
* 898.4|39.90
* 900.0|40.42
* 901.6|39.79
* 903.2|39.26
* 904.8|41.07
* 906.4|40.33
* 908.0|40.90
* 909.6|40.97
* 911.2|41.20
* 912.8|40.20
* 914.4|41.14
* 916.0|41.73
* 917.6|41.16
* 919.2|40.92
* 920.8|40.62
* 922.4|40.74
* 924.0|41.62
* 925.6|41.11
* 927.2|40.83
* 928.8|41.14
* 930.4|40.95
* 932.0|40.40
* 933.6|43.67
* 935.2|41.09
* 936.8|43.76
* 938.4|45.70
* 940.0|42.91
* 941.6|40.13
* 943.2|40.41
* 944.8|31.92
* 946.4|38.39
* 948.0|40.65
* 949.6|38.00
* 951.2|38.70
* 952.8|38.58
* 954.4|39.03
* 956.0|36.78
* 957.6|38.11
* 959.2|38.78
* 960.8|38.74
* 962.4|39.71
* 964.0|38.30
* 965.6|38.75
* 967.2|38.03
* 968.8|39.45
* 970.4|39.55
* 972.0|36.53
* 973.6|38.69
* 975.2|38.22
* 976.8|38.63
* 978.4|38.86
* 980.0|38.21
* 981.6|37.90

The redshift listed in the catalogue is 0.24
